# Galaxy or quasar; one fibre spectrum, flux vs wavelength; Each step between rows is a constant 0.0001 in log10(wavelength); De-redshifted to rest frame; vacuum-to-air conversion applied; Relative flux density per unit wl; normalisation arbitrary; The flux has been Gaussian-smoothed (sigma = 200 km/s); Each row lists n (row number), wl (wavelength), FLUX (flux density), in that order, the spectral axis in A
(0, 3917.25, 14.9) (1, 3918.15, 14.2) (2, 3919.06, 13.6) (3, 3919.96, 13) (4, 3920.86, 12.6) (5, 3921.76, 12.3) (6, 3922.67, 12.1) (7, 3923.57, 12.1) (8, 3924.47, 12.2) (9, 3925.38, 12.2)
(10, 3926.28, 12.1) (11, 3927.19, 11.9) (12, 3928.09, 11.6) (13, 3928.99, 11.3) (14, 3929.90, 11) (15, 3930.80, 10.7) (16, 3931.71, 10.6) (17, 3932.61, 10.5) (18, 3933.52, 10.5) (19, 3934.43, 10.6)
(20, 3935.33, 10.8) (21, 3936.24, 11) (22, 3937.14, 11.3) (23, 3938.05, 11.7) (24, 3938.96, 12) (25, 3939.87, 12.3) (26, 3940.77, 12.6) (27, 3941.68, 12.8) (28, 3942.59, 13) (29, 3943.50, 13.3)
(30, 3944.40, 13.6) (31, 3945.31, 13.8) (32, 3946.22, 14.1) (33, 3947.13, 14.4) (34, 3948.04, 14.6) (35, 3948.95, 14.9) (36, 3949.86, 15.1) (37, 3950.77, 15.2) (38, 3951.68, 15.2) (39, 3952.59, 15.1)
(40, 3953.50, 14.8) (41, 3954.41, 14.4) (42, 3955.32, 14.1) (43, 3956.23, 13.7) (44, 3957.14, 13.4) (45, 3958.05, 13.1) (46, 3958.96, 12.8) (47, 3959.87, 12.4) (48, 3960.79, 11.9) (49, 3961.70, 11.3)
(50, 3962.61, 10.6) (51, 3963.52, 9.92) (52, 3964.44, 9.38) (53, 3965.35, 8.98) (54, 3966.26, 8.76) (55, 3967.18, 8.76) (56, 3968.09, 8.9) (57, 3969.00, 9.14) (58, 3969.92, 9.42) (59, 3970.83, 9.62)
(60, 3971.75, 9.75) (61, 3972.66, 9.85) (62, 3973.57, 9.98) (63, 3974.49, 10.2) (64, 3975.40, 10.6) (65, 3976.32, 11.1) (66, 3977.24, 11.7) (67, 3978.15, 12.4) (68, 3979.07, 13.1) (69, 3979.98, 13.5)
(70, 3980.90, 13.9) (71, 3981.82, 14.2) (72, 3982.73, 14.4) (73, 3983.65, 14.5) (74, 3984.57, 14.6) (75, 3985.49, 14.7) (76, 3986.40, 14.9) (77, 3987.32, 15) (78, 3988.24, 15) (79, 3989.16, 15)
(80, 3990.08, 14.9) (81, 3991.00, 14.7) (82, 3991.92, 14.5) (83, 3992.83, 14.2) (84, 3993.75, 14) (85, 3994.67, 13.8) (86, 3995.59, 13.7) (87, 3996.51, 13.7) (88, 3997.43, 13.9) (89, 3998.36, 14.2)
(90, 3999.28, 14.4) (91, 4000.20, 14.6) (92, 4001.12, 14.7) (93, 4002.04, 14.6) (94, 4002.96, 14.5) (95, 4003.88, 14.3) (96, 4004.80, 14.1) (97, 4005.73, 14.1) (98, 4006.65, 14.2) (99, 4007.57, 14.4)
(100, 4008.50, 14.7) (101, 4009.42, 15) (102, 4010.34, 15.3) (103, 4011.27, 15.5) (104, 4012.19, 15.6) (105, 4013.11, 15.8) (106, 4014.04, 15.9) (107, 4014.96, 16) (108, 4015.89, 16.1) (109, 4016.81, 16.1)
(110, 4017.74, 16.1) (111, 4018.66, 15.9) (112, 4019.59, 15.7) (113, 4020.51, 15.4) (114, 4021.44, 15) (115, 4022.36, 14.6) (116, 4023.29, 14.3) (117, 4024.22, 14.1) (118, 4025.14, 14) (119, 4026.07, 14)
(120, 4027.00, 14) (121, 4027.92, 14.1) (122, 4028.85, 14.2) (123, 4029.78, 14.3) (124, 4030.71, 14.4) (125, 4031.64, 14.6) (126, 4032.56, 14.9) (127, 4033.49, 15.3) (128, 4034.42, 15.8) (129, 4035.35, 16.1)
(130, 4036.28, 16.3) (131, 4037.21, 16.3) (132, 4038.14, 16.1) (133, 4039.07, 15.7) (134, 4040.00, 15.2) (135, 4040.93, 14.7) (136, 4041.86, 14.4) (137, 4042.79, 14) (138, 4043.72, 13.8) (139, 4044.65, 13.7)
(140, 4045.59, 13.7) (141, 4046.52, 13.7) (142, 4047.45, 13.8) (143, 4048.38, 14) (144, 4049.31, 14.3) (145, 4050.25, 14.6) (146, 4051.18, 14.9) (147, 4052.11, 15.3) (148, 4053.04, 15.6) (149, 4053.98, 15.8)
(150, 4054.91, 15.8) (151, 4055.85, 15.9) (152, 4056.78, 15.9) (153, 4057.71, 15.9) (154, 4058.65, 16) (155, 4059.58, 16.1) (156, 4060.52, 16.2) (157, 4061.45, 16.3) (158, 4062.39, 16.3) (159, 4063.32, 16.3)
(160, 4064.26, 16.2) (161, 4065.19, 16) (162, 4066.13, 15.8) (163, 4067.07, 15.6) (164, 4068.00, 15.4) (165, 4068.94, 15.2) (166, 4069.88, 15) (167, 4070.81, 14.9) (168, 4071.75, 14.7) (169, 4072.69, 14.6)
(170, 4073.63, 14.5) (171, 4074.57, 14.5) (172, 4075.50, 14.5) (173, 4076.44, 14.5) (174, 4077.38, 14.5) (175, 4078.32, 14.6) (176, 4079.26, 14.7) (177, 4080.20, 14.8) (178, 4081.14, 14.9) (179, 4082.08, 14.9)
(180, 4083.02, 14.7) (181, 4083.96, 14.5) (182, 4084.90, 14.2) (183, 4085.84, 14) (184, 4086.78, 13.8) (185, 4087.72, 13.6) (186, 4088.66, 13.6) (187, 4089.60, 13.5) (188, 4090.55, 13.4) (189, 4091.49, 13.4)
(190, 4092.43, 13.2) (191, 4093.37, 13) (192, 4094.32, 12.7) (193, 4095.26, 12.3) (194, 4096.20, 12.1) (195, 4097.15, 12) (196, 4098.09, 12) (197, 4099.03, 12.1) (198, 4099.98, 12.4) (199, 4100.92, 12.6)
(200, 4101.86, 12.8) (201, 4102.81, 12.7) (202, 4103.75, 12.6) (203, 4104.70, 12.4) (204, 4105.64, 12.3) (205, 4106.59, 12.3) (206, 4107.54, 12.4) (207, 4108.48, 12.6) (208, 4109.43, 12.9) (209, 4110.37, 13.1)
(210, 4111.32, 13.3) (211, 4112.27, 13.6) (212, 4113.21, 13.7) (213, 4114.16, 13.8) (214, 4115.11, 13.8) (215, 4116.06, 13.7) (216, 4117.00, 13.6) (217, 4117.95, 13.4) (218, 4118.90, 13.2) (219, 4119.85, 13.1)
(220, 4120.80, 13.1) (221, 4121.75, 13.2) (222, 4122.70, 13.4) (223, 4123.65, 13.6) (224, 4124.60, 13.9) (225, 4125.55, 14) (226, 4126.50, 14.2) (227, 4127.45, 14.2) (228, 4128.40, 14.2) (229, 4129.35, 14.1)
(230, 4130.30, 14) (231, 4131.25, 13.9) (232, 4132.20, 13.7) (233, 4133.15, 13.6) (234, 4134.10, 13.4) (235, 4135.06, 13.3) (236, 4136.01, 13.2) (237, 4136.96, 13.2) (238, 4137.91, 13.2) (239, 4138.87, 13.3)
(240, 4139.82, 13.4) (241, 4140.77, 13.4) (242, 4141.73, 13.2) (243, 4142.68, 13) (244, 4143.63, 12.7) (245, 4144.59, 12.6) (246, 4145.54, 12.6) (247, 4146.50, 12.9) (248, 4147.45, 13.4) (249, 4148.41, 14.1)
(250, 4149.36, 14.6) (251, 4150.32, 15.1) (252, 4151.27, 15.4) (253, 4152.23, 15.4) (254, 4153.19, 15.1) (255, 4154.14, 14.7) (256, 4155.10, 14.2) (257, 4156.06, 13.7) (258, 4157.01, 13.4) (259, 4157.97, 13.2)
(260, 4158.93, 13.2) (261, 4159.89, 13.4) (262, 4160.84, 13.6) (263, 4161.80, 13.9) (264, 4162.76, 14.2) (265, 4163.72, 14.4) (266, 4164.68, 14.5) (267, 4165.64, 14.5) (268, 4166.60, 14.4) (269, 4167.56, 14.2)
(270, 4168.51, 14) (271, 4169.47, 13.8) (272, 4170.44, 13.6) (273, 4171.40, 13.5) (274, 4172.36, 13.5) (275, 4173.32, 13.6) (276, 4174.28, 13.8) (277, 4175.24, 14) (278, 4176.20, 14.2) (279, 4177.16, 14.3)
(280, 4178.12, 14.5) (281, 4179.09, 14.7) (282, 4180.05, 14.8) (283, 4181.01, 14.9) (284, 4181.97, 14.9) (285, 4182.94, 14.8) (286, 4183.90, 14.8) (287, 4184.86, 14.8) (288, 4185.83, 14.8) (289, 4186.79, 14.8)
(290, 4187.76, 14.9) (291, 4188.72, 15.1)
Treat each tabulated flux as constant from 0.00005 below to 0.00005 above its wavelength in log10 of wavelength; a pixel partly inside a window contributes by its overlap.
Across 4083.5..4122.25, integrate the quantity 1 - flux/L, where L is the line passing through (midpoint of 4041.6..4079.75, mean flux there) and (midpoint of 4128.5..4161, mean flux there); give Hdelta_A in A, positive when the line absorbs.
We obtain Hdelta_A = 3.5 A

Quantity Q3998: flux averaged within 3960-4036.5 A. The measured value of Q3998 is 13.6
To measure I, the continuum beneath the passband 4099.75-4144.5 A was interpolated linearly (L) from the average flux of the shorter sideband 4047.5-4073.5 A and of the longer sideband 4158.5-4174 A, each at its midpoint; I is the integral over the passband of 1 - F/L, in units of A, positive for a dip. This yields 3.9 A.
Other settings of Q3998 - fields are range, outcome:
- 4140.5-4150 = 13.3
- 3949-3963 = 13.6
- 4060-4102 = 14.3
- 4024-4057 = 14.8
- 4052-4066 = 16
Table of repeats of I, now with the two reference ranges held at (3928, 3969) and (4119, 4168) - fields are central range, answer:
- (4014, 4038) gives -4.3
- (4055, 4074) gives -3.6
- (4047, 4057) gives -1.6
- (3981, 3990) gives -1.6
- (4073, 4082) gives -0.9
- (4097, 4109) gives 0.9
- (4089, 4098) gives 0.4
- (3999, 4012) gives -2.0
